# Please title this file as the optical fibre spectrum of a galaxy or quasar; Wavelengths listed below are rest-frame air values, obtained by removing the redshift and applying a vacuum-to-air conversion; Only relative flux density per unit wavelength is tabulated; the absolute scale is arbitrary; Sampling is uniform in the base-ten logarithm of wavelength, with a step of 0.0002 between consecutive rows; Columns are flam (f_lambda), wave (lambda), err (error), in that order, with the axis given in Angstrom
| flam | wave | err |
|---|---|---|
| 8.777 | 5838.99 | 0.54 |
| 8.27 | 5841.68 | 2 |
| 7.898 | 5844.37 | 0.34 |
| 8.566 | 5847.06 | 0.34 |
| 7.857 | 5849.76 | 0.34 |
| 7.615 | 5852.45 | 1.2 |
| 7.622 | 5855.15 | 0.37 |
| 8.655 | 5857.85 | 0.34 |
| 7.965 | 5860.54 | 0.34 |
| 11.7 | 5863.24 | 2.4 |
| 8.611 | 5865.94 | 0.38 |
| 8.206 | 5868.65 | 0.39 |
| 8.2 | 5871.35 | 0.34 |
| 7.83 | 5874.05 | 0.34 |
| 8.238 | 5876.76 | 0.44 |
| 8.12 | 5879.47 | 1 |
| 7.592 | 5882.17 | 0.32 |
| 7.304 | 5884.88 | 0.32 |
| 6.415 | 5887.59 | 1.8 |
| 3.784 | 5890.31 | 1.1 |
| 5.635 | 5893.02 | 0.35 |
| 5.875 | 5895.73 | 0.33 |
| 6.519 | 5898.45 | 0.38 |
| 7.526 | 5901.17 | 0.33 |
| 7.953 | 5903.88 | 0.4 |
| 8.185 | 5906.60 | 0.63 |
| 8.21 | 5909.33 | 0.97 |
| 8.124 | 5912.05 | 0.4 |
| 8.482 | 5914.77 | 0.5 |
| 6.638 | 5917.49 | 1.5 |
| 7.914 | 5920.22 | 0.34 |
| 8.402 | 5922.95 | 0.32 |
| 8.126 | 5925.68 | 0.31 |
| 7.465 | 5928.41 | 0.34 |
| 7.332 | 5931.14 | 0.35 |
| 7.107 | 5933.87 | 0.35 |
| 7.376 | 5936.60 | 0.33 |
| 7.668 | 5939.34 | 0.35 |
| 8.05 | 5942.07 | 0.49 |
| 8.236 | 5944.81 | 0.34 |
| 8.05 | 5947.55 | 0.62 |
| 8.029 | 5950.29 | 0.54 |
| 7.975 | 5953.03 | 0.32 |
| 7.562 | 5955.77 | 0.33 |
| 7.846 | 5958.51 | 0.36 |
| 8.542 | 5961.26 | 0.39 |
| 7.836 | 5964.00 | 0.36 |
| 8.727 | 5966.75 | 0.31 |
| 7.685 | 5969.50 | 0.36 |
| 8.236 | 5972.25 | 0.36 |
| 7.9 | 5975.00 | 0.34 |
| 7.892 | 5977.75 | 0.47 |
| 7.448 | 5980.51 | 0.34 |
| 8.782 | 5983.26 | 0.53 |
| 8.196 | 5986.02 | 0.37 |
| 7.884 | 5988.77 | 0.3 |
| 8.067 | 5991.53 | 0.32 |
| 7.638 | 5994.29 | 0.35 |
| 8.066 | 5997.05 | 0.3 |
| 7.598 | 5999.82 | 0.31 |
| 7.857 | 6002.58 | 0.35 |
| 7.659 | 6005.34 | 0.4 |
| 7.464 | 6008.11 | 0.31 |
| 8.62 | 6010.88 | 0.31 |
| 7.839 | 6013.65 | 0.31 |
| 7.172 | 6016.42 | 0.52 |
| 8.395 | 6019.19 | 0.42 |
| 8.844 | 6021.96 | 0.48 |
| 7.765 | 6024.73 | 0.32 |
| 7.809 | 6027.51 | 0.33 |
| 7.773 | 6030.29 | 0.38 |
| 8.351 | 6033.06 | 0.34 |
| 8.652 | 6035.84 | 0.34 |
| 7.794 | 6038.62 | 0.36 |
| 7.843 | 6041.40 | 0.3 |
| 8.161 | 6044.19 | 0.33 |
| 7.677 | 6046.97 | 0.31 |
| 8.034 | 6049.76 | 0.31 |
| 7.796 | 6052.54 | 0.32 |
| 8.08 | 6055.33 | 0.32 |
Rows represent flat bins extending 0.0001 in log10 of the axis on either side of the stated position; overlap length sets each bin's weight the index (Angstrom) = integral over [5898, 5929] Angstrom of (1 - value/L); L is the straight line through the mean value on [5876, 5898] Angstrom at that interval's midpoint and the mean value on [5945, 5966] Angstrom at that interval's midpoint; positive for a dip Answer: -3.1 Angstrom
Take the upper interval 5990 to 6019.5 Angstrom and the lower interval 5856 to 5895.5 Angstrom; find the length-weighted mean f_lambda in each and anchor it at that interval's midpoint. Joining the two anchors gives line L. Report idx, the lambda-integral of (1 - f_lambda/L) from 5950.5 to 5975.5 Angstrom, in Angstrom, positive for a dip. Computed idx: -0.8 Angstrom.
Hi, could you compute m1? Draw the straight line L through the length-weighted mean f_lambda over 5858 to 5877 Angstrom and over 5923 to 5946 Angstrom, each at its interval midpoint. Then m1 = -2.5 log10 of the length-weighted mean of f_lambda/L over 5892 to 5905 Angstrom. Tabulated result 0.22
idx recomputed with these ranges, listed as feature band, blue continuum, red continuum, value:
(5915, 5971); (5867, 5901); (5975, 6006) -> -2.4 Angstrom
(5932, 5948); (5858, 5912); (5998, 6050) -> 0.1 Angstrom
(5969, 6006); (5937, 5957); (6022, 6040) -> 0.3 Angstrom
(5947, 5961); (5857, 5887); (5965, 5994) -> 0.3 Angstrom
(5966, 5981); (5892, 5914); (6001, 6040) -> -0.5 Angstrom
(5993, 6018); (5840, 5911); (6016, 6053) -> 0.6 Angstrom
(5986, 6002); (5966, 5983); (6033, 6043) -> 0.3 Angstrom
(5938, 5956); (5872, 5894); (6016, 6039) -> -1.2 Angstrom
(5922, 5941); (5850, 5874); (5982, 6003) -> 1.4 Angstrom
